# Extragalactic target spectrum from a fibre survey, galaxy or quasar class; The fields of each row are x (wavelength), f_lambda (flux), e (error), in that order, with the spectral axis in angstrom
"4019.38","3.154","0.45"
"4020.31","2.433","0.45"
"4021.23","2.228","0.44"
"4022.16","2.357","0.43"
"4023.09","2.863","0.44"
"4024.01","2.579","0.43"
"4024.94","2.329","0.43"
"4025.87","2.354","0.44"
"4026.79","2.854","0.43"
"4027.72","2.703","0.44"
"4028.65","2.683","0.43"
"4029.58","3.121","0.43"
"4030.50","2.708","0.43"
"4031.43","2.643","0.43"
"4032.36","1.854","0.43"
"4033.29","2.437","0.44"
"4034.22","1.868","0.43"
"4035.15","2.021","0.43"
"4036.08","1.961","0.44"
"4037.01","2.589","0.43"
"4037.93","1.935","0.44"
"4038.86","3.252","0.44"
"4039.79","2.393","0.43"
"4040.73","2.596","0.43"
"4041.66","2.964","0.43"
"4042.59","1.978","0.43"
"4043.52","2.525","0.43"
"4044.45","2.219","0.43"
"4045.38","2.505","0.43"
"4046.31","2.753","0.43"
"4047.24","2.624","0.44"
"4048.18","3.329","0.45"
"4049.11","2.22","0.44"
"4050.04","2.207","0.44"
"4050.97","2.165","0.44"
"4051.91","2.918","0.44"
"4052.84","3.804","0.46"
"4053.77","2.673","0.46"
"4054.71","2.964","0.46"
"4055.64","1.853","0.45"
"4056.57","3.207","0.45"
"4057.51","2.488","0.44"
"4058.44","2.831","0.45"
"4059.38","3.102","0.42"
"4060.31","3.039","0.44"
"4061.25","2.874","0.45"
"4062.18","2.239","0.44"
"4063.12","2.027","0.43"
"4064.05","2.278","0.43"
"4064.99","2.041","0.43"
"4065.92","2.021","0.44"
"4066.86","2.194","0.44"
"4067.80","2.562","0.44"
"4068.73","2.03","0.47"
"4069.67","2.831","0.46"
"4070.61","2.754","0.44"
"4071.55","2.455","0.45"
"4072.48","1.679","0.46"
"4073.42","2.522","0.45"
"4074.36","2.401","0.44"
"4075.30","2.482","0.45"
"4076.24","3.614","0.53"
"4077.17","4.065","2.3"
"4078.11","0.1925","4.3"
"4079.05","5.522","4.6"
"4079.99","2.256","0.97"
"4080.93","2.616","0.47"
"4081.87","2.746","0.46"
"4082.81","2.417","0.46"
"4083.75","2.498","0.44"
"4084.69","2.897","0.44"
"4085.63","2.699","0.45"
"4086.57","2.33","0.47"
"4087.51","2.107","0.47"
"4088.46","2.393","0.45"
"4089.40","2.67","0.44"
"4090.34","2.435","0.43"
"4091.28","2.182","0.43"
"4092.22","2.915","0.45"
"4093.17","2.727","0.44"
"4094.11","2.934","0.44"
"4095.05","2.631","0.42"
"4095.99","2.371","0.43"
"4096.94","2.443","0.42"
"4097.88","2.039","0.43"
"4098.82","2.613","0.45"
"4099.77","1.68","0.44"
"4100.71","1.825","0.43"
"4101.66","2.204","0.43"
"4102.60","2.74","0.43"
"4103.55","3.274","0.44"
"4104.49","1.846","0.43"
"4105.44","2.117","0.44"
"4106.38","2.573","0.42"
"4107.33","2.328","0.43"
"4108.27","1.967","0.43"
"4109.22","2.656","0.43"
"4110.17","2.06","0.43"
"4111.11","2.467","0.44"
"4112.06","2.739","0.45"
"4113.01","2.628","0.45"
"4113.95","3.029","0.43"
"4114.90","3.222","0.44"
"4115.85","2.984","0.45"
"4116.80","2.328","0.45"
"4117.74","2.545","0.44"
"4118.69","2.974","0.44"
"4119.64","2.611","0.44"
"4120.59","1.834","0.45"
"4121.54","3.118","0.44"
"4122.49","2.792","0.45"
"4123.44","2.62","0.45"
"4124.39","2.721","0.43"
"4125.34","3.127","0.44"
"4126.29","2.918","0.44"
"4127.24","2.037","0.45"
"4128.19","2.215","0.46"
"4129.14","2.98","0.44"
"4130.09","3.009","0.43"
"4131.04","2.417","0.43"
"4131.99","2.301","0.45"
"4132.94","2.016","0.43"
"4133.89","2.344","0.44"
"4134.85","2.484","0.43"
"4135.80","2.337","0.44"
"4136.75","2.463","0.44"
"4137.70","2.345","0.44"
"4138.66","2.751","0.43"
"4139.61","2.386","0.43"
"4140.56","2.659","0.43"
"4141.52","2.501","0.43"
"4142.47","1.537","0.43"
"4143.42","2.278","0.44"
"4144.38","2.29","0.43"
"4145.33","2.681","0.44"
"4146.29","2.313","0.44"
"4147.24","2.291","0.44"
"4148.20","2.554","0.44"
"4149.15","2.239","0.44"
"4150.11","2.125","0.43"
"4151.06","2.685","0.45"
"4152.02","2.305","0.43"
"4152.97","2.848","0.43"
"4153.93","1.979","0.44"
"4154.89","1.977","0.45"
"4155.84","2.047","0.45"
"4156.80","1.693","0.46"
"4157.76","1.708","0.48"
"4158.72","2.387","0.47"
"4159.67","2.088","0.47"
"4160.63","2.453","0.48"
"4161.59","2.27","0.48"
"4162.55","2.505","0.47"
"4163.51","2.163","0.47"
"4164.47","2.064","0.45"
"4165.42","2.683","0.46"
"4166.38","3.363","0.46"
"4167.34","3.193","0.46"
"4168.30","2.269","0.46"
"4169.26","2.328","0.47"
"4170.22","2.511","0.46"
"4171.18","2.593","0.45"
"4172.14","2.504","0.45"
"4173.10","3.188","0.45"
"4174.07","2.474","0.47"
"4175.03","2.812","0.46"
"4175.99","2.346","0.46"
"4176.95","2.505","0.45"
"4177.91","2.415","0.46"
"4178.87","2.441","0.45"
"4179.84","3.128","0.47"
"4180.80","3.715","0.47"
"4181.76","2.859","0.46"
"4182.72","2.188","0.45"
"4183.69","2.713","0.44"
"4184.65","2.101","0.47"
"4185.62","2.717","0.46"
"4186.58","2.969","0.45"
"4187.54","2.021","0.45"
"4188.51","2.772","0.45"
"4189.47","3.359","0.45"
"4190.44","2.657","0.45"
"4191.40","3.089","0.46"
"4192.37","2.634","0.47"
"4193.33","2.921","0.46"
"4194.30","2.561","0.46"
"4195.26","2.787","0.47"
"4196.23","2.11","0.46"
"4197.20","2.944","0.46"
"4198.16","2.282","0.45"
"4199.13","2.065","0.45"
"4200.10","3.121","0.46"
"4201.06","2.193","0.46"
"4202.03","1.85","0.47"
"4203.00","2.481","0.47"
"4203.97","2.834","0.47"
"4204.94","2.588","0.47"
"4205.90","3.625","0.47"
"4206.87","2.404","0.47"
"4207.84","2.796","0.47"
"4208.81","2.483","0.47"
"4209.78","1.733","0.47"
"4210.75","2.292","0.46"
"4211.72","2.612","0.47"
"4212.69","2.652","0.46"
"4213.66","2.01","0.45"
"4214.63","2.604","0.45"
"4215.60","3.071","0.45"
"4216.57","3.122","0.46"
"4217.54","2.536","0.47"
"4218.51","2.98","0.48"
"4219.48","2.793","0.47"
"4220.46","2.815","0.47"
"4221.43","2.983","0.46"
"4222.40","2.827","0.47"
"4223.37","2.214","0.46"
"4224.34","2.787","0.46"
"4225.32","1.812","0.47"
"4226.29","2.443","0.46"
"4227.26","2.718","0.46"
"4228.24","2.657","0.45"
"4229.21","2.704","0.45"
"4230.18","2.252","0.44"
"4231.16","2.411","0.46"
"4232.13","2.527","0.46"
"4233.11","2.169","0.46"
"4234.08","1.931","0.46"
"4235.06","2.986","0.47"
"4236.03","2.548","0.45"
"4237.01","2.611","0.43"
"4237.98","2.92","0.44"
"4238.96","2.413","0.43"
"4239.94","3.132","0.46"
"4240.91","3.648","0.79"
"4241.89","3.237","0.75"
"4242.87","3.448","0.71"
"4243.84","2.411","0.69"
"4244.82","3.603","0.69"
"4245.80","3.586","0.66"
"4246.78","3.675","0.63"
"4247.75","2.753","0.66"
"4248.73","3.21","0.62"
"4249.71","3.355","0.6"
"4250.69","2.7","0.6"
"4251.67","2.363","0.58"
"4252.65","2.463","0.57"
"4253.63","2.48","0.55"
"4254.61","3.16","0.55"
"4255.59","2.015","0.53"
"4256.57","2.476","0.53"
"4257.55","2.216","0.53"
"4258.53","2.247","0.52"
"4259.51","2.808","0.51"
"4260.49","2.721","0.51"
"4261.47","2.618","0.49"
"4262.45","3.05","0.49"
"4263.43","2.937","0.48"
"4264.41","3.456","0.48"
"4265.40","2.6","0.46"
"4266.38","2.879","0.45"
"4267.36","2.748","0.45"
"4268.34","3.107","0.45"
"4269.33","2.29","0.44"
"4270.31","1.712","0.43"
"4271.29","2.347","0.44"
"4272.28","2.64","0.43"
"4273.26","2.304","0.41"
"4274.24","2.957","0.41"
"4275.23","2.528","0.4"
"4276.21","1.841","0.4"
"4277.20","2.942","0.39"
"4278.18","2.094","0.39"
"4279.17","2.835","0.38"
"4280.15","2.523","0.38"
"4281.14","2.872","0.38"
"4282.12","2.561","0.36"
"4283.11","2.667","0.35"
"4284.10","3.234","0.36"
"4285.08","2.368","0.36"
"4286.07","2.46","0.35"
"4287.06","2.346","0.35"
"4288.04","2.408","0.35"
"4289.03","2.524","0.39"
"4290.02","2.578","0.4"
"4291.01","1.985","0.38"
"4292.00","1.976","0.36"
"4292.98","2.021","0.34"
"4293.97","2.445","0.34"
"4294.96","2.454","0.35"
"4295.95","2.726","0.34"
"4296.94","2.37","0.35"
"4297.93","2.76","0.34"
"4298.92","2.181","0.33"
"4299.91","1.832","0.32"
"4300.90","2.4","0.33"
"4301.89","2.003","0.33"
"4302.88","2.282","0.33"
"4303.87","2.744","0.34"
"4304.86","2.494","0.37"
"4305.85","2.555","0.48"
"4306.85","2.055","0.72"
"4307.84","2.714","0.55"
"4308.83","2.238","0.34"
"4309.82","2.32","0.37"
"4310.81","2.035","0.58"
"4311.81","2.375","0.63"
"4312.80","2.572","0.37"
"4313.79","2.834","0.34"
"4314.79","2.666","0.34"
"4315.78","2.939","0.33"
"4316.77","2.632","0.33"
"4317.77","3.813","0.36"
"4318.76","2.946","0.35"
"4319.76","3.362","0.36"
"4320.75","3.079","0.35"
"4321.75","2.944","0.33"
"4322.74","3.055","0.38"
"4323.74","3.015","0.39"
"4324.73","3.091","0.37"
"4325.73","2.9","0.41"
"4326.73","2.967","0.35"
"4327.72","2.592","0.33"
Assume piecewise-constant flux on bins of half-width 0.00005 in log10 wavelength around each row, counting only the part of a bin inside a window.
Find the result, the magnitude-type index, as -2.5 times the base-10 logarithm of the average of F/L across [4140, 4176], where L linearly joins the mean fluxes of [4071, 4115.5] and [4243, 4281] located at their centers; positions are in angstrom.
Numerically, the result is 0.09 mag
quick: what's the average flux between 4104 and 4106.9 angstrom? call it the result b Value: 2.19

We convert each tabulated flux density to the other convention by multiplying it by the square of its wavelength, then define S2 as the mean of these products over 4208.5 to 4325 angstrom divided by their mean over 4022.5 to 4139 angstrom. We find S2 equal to 1.1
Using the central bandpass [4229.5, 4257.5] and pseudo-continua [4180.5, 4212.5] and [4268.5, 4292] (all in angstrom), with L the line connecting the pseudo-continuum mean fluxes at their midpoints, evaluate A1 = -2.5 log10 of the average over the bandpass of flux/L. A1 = -0.10 mag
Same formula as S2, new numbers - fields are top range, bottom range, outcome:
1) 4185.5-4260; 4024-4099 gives 1.13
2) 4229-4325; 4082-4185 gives 1.14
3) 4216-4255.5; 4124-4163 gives 1.22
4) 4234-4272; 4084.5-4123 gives 1.20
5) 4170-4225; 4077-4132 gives 1.08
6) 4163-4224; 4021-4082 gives 1.10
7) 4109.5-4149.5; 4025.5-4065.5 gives 1.03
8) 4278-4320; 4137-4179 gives 1.12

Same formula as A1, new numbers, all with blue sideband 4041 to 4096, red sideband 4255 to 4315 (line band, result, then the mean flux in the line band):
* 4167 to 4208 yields -0.05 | 2.65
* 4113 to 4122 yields -0.07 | 2.73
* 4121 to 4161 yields 0.07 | 2.4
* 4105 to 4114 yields 0.06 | 2.43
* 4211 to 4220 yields -0.07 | 2.7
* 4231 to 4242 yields -0.08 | 2.7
